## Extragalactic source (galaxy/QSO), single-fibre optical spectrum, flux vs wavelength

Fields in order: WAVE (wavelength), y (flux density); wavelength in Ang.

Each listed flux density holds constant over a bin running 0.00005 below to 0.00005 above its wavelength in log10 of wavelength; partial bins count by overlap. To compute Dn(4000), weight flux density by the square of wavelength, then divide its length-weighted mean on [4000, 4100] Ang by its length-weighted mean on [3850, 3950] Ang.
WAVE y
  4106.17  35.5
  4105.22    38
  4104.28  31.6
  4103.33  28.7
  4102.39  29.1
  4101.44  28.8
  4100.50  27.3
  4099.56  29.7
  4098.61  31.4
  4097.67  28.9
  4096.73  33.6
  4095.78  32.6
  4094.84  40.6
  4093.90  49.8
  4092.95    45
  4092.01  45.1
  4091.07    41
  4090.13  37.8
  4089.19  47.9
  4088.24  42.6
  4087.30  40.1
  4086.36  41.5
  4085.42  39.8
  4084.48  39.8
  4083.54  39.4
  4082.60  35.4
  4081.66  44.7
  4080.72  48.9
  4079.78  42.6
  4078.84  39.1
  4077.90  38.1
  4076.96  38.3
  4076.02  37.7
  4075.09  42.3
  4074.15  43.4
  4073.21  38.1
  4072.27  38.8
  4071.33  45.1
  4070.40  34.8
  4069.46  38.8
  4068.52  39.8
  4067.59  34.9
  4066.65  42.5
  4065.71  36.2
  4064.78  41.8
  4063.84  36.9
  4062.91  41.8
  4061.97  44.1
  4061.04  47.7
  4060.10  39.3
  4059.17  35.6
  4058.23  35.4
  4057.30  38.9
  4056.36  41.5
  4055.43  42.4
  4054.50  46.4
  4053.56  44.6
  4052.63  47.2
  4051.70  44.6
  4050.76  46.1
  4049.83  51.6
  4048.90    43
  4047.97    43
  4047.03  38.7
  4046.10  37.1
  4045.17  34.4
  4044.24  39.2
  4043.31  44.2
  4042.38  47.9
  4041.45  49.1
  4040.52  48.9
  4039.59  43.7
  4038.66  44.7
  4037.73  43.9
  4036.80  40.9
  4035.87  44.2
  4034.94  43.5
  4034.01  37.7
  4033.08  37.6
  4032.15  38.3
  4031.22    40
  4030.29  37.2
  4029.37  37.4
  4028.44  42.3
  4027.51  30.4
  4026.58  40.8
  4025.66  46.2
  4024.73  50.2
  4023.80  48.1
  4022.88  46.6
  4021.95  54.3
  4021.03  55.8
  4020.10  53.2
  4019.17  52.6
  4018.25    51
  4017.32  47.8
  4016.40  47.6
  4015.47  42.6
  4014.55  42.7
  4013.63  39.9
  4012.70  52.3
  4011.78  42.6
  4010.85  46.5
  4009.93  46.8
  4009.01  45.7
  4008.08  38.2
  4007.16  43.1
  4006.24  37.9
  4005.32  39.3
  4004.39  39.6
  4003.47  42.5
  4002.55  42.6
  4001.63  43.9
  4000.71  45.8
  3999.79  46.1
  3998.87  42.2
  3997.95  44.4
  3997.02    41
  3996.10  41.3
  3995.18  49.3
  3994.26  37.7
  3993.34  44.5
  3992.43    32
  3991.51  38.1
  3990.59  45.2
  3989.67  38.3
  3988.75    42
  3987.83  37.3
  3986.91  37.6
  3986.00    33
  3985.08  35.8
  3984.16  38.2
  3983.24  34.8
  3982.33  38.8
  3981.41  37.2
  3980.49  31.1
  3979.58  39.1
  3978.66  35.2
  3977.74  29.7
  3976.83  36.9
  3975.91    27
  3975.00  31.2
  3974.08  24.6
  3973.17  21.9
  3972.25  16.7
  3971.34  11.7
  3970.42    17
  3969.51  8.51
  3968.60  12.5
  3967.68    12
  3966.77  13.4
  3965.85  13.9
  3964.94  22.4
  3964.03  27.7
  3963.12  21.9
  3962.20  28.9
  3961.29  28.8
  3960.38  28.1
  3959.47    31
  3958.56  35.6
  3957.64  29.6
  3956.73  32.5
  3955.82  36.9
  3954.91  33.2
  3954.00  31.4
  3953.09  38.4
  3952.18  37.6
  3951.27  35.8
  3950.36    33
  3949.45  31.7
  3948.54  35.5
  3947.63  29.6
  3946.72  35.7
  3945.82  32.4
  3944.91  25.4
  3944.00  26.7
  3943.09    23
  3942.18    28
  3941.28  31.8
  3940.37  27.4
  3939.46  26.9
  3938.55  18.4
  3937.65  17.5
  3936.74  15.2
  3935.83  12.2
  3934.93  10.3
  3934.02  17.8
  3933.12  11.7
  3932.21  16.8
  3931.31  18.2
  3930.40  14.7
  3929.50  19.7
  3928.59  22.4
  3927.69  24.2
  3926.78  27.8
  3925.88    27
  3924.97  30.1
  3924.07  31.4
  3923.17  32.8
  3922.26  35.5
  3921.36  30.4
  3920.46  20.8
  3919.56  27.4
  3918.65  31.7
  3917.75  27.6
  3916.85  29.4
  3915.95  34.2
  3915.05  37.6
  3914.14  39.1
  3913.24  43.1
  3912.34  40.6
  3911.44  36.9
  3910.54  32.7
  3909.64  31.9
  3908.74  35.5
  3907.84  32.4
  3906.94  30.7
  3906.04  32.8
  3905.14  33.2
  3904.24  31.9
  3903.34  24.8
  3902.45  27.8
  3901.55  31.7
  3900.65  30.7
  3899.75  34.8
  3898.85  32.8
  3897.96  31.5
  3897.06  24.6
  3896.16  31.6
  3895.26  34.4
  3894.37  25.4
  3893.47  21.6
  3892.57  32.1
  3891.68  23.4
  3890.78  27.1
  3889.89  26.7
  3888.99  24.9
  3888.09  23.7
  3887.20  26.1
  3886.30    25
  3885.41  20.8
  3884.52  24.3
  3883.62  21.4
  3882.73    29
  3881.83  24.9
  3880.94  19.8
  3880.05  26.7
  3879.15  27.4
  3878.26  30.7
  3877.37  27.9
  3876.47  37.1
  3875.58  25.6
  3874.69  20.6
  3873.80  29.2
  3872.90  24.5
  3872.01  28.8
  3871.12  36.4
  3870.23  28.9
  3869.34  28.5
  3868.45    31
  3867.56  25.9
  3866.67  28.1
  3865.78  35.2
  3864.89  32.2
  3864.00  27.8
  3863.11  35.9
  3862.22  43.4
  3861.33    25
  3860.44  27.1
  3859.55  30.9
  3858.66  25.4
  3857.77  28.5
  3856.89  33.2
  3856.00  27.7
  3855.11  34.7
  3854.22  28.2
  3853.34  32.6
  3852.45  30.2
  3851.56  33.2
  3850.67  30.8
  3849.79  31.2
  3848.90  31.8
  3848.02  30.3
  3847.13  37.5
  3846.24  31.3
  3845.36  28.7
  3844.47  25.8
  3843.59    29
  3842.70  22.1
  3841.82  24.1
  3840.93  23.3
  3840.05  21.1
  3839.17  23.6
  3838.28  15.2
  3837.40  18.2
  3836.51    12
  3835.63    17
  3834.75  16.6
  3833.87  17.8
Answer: 1.6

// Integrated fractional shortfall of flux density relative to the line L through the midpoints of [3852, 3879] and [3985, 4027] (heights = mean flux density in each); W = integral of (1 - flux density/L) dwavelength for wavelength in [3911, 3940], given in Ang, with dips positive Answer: 7.9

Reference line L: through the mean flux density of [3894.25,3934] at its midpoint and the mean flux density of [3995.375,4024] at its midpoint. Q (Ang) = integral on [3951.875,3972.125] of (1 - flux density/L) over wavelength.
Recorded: 6.6 Ang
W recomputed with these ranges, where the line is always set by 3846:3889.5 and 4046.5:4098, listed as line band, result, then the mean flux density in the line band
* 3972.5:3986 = 1.1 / 32.7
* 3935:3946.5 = 3.4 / 23.6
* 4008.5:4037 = -4.9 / 44.6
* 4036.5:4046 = -1.0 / 43.5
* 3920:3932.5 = 2.8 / 25.2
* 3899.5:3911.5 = -0.2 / 31.8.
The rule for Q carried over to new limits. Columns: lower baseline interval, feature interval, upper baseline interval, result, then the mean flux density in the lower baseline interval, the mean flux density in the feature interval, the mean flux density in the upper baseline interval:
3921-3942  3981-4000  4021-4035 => -2.7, 22.7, 39.7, 42.5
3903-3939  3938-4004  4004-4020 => 9.0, 27.2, 31.9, 44.7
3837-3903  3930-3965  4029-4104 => 6.7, 28.2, 26.7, 40.2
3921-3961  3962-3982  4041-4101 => 4.4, 27.1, 23.7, 40.5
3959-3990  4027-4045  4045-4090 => -2.4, 27.7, 41.5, 41.1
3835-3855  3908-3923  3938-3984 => -3.3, 26.3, 33.4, 28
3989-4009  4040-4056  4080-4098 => -1.1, 41.7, 44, 40.9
